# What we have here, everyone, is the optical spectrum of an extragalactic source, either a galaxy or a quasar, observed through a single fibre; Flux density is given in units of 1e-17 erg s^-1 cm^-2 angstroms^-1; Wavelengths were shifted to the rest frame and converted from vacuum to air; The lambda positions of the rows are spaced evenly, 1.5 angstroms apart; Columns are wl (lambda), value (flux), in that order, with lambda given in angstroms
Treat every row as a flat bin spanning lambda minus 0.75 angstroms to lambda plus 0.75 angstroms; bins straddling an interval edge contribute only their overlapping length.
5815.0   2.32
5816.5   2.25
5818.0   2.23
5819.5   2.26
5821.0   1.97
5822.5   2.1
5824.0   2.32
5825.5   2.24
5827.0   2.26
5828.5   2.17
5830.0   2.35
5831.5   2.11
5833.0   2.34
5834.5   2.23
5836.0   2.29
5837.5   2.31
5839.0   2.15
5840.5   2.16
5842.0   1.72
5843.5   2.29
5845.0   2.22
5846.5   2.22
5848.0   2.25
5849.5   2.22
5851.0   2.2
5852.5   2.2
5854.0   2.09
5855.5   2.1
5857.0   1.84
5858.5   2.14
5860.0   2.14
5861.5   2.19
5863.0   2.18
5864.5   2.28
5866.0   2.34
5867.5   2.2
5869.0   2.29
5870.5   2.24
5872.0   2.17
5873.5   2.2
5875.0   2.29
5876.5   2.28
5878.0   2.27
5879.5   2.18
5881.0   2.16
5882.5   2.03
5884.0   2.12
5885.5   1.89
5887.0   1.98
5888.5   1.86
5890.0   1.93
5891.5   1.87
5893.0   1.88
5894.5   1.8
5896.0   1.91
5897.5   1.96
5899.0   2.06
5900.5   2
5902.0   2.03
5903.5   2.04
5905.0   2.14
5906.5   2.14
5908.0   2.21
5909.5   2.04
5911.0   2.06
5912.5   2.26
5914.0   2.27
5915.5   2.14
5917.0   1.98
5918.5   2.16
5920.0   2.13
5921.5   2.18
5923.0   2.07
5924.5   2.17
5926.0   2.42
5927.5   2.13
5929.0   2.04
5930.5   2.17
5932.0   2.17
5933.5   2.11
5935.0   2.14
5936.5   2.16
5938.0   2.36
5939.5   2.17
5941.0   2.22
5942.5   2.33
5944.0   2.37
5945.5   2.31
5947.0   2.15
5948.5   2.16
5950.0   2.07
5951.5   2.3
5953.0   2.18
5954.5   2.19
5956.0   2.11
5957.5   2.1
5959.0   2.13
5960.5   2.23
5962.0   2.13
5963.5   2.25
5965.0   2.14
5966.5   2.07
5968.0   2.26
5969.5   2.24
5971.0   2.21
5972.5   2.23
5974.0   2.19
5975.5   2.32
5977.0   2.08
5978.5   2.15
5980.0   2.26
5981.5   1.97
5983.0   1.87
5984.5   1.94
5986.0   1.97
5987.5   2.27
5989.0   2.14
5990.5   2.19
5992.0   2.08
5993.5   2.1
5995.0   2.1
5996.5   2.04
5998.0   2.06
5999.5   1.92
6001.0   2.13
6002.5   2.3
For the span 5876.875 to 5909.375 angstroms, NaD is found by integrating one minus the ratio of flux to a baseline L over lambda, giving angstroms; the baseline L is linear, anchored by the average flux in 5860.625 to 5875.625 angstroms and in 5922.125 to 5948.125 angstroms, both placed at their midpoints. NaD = 2.9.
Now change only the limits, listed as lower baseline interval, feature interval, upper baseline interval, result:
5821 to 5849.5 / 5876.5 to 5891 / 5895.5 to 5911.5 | 0.30 angstroms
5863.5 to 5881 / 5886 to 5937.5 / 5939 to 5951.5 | 3.64 angstroms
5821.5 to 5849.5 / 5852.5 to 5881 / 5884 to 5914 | -1.08 angstroms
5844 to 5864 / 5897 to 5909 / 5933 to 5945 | 0.70 angstroms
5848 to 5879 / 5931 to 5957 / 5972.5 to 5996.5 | -0.80 angstroms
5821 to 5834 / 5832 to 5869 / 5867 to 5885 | 0.49 angstroms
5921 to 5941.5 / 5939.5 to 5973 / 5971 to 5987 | -0.90 angstroms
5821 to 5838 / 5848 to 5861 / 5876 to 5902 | 0.09 angstroms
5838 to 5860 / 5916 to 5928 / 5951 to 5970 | 0.03 angstroms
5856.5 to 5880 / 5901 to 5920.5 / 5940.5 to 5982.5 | 0.68 angstroms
